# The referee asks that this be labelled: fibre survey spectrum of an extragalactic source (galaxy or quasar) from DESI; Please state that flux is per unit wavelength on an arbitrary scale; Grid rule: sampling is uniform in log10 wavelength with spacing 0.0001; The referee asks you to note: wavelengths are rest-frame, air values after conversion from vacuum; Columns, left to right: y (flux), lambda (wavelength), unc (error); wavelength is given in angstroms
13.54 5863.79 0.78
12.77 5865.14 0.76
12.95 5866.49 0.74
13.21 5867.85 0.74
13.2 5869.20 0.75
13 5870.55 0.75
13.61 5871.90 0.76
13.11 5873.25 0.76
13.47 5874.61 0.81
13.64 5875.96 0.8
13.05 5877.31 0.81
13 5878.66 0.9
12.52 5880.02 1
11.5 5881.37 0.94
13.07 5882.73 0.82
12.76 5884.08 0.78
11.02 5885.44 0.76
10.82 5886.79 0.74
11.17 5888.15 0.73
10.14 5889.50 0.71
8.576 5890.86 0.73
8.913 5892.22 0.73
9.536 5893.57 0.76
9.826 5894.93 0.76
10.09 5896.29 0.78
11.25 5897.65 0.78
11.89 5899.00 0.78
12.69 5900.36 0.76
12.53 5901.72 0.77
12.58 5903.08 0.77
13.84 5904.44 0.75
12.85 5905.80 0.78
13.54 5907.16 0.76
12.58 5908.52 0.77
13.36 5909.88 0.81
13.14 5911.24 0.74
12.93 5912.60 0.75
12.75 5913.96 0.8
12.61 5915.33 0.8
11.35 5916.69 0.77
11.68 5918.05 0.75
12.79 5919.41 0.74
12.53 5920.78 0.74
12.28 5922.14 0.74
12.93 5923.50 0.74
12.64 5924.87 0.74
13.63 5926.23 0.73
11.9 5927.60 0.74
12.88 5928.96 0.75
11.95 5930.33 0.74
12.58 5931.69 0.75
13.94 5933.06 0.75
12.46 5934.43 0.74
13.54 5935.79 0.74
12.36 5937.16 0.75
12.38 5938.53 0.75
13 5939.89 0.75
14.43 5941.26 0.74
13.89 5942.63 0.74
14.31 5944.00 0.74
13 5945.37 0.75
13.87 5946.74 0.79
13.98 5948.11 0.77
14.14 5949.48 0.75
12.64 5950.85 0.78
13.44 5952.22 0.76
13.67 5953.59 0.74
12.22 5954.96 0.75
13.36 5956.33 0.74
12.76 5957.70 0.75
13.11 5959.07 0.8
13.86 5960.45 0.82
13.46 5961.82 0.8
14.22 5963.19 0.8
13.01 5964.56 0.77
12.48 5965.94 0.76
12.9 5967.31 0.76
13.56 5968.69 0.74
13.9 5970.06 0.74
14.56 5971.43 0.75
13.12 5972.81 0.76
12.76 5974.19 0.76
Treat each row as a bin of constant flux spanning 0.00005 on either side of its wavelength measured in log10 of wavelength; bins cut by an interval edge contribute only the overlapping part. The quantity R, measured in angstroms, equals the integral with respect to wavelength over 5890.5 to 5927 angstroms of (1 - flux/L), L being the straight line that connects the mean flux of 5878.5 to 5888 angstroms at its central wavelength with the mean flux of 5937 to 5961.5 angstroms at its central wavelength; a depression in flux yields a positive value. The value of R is 1.3 angstroms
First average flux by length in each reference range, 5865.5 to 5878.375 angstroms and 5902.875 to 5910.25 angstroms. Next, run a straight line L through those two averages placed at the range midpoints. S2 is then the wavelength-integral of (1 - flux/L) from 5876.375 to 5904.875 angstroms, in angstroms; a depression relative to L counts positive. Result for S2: 3.7 angstroms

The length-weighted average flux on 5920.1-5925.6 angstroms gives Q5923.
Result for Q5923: 12.6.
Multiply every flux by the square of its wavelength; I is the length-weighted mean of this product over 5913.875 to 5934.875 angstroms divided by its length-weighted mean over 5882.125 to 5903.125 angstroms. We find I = 1.15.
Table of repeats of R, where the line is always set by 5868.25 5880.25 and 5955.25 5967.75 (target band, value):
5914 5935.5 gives 1.05 angstroms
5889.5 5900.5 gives 2.49 angstroms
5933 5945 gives -0.10 angstroms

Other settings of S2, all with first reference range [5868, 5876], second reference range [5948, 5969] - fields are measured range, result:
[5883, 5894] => 2.3 angstroms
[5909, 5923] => 0.8 angstroms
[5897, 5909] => 0.6 angstroms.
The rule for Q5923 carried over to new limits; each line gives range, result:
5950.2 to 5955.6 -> 13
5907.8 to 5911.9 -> 13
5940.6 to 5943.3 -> 14.1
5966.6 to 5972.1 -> 13.7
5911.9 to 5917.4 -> 12.4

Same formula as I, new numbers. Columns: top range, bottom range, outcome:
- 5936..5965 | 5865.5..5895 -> 1.15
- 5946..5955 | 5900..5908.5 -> 1.06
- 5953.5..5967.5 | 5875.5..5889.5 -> 1.12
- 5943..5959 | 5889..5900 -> 1.35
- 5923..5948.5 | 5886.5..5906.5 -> 1.20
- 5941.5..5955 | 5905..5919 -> 1.08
